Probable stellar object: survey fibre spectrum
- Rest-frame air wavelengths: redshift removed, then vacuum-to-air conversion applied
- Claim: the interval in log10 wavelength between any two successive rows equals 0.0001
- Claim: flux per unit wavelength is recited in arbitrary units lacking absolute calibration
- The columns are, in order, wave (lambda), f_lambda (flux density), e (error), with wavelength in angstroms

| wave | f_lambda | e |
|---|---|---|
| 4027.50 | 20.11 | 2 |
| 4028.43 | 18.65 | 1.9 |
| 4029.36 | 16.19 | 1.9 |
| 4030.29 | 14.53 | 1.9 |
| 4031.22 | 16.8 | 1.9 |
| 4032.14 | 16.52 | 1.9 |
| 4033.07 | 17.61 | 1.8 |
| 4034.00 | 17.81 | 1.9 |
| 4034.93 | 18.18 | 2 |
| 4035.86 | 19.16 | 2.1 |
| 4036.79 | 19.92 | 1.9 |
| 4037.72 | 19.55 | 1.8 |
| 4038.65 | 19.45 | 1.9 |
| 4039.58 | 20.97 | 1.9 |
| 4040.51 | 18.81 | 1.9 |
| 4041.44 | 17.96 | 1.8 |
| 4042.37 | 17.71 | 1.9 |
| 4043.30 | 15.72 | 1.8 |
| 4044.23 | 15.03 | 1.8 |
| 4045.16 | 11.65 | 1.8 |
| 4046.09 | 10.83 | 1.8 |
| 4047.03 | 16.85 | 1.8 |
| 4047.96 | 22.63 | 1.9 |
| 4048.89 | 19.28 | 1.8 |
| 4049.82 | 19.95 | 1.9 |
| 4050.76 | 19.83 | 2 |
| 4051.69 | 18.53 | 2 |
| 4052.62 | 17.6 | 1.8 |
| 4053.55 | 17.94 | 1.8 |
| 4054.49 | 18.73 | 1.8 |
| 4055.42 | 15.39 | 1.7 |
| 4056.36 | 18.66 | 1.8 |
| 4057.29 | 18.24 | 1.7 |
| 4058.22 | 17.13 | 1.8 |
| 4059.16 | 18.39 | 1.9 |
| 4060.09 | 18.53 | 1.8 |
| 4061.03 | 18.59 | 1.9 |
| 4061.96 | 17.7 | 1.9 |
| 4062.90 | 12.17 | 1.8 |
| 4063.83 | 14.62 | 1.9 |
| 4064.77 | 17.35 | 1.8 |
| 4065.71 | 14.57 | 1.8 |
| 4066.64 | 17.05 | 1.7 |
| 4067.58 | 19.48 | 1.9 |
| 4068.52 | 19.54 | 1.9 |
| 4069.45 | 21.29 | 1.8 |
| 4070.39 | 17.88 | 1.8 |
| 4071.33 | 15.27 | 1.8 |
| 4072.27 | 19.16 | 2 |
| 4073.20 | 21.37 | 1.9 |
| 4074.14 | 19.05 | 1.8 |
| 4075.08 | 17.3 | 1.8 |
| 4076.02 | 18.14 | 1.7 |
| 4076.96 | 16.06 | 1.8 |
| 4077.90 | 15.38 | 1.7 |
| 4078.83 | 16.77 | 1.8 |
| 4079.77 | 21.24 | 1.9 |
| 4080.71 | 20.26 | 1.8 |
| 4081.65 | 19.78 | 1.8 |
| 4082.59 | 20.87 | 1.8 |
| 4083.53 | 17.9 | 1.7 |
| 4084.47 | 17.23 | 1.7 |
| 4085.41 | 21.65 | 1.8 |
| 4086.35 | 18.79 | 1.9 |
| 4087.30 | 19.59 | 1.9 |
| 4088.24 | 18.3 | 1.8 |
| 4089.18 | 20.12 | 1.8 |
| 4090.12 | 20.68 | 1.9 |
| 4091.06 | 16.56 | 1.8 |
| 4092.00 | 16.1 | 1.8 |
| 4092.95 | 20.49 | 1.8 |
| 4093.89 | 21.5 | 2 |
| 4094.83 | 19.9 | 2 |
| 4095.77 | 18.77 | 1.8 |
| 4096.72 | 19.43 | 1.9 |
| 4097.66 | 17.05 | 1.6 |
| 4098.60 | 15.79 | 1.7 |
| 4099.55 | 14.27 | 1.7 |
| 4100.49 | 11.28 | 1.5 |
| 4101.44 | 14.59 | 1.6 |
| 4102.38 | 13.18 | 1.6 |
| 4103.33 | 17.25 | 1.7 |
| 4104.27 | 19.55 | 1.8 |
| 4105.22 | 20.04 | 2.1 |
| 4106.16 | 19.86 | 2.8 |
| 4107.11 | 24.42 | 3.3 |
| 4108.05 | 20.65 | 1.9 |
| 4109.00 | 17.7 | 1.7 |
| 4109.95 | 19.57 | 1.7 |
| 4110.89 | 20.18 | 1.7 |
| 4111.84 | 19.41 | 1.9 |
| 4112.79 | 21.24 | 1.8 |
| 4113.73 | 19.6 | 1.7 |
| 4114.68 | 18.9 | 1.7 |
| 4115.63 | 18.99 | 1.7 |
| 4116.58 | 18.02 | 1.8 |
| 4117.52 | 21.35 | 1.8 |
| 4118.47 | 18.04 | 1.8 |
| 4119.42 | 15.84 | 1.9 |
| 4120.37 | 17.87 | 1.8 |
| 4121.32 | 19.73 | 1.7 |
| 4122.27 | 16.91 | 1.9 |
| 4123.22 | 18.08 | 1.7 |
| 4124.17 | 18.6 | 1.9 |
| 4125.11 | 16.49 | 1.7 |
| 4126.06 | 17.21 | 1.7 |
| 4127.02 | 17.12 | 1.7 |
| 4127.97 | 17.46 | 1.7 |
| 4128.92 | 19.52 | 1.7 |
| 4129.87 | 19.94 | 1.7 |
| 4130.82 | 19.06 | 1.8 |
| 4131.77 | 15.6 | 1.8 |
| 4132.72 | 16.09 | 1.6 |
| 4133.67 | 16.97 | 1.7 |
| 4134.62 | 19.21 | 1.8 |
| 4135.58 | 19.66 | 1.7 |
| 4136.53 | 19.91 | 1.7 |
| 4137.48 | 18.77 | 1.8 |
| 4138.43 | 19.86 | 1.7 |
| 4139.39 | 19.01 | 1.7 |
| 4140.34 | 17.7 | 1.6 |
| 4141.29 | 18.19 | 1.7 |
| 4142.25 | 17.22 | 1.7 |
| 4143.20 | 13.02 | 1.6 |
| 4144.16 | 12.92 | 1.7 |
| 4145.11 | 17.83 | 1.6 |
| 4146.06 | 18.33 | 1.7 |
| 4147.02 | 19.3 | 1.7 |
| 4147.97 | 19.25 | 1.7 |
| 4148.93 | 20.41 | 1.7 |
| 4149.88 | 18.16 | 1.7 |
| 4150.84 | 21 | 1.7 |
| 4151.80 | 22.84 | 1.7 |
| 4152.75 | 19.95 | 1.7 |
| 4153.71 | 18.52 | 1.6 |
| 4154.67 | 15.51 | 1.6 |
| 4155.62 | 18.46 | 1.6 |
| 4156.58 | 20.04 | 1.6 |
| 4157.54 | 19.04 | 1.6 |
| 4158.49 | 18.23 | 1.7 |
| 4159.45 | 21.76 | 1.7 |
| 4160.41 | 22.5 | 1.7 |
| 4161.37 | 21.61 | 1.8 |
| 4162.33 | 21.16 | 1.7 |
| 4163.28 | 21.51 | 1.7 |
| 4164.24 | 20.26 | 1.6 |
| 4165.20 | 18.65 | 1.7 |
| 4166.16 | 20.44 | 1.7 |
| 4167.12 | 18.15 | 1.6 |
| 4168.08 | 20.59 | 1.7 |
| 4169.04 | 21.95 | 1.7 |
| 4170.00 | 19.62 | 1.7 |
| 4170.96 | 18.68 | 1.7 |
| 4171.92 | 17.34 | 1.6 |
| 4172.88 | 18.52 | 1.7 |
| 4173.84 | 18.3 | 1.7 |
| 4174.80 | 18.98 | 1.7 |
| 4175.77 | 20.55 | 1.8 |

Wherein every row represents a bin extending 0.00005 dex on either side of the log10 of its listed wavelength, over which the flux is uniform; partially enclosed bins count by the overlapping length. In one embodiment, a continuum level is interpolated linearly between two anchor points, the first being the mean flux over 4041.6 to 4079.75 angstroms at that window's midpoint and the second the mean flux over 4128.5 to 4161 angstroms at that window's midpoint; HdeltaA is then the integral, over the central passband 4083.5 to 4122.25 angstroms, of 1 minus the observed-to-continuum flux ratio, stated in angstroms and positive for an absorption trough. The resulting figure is -1.05 angstroms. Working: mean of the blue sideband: 17.5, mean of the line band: 18.6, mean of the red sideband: 18.7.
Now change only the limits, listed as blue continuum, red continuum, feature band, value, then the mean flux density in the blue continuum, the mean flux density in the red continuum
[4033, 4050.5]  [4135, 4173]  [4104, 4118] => -1.0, 17.9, 19.2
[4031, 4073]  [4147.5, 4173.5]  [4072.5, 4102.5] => 0.3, 17.7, 19.8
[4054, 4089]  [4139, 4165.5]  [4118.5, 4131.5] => 0.5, 18.1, 19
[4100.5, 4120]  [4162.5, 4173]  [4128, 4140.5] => 0.4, 18.7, 19.7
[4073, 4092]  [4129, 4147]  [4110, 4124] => -0.5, 18.7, 17.8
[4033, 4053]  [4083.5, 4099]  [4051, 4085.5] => 0.8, 18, 18.9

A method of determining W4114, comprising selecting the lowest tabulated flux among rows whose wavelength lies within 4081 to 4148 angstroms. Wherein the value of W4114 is 11.28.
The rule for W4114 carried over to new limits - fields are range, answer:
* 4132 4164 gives 12.92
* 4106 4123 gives 15.84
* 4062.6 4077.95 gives 12.17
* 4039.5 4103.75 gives 10.83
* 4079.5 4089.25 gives 17.23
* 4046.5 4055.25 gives 16.85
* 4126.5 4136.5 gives 15.6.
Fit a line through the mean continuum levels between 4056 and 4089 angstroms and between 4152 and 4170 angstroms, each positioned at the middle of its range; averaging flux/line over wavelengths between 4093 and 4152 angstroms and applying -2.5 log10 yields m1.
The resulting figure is 0.05 mag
